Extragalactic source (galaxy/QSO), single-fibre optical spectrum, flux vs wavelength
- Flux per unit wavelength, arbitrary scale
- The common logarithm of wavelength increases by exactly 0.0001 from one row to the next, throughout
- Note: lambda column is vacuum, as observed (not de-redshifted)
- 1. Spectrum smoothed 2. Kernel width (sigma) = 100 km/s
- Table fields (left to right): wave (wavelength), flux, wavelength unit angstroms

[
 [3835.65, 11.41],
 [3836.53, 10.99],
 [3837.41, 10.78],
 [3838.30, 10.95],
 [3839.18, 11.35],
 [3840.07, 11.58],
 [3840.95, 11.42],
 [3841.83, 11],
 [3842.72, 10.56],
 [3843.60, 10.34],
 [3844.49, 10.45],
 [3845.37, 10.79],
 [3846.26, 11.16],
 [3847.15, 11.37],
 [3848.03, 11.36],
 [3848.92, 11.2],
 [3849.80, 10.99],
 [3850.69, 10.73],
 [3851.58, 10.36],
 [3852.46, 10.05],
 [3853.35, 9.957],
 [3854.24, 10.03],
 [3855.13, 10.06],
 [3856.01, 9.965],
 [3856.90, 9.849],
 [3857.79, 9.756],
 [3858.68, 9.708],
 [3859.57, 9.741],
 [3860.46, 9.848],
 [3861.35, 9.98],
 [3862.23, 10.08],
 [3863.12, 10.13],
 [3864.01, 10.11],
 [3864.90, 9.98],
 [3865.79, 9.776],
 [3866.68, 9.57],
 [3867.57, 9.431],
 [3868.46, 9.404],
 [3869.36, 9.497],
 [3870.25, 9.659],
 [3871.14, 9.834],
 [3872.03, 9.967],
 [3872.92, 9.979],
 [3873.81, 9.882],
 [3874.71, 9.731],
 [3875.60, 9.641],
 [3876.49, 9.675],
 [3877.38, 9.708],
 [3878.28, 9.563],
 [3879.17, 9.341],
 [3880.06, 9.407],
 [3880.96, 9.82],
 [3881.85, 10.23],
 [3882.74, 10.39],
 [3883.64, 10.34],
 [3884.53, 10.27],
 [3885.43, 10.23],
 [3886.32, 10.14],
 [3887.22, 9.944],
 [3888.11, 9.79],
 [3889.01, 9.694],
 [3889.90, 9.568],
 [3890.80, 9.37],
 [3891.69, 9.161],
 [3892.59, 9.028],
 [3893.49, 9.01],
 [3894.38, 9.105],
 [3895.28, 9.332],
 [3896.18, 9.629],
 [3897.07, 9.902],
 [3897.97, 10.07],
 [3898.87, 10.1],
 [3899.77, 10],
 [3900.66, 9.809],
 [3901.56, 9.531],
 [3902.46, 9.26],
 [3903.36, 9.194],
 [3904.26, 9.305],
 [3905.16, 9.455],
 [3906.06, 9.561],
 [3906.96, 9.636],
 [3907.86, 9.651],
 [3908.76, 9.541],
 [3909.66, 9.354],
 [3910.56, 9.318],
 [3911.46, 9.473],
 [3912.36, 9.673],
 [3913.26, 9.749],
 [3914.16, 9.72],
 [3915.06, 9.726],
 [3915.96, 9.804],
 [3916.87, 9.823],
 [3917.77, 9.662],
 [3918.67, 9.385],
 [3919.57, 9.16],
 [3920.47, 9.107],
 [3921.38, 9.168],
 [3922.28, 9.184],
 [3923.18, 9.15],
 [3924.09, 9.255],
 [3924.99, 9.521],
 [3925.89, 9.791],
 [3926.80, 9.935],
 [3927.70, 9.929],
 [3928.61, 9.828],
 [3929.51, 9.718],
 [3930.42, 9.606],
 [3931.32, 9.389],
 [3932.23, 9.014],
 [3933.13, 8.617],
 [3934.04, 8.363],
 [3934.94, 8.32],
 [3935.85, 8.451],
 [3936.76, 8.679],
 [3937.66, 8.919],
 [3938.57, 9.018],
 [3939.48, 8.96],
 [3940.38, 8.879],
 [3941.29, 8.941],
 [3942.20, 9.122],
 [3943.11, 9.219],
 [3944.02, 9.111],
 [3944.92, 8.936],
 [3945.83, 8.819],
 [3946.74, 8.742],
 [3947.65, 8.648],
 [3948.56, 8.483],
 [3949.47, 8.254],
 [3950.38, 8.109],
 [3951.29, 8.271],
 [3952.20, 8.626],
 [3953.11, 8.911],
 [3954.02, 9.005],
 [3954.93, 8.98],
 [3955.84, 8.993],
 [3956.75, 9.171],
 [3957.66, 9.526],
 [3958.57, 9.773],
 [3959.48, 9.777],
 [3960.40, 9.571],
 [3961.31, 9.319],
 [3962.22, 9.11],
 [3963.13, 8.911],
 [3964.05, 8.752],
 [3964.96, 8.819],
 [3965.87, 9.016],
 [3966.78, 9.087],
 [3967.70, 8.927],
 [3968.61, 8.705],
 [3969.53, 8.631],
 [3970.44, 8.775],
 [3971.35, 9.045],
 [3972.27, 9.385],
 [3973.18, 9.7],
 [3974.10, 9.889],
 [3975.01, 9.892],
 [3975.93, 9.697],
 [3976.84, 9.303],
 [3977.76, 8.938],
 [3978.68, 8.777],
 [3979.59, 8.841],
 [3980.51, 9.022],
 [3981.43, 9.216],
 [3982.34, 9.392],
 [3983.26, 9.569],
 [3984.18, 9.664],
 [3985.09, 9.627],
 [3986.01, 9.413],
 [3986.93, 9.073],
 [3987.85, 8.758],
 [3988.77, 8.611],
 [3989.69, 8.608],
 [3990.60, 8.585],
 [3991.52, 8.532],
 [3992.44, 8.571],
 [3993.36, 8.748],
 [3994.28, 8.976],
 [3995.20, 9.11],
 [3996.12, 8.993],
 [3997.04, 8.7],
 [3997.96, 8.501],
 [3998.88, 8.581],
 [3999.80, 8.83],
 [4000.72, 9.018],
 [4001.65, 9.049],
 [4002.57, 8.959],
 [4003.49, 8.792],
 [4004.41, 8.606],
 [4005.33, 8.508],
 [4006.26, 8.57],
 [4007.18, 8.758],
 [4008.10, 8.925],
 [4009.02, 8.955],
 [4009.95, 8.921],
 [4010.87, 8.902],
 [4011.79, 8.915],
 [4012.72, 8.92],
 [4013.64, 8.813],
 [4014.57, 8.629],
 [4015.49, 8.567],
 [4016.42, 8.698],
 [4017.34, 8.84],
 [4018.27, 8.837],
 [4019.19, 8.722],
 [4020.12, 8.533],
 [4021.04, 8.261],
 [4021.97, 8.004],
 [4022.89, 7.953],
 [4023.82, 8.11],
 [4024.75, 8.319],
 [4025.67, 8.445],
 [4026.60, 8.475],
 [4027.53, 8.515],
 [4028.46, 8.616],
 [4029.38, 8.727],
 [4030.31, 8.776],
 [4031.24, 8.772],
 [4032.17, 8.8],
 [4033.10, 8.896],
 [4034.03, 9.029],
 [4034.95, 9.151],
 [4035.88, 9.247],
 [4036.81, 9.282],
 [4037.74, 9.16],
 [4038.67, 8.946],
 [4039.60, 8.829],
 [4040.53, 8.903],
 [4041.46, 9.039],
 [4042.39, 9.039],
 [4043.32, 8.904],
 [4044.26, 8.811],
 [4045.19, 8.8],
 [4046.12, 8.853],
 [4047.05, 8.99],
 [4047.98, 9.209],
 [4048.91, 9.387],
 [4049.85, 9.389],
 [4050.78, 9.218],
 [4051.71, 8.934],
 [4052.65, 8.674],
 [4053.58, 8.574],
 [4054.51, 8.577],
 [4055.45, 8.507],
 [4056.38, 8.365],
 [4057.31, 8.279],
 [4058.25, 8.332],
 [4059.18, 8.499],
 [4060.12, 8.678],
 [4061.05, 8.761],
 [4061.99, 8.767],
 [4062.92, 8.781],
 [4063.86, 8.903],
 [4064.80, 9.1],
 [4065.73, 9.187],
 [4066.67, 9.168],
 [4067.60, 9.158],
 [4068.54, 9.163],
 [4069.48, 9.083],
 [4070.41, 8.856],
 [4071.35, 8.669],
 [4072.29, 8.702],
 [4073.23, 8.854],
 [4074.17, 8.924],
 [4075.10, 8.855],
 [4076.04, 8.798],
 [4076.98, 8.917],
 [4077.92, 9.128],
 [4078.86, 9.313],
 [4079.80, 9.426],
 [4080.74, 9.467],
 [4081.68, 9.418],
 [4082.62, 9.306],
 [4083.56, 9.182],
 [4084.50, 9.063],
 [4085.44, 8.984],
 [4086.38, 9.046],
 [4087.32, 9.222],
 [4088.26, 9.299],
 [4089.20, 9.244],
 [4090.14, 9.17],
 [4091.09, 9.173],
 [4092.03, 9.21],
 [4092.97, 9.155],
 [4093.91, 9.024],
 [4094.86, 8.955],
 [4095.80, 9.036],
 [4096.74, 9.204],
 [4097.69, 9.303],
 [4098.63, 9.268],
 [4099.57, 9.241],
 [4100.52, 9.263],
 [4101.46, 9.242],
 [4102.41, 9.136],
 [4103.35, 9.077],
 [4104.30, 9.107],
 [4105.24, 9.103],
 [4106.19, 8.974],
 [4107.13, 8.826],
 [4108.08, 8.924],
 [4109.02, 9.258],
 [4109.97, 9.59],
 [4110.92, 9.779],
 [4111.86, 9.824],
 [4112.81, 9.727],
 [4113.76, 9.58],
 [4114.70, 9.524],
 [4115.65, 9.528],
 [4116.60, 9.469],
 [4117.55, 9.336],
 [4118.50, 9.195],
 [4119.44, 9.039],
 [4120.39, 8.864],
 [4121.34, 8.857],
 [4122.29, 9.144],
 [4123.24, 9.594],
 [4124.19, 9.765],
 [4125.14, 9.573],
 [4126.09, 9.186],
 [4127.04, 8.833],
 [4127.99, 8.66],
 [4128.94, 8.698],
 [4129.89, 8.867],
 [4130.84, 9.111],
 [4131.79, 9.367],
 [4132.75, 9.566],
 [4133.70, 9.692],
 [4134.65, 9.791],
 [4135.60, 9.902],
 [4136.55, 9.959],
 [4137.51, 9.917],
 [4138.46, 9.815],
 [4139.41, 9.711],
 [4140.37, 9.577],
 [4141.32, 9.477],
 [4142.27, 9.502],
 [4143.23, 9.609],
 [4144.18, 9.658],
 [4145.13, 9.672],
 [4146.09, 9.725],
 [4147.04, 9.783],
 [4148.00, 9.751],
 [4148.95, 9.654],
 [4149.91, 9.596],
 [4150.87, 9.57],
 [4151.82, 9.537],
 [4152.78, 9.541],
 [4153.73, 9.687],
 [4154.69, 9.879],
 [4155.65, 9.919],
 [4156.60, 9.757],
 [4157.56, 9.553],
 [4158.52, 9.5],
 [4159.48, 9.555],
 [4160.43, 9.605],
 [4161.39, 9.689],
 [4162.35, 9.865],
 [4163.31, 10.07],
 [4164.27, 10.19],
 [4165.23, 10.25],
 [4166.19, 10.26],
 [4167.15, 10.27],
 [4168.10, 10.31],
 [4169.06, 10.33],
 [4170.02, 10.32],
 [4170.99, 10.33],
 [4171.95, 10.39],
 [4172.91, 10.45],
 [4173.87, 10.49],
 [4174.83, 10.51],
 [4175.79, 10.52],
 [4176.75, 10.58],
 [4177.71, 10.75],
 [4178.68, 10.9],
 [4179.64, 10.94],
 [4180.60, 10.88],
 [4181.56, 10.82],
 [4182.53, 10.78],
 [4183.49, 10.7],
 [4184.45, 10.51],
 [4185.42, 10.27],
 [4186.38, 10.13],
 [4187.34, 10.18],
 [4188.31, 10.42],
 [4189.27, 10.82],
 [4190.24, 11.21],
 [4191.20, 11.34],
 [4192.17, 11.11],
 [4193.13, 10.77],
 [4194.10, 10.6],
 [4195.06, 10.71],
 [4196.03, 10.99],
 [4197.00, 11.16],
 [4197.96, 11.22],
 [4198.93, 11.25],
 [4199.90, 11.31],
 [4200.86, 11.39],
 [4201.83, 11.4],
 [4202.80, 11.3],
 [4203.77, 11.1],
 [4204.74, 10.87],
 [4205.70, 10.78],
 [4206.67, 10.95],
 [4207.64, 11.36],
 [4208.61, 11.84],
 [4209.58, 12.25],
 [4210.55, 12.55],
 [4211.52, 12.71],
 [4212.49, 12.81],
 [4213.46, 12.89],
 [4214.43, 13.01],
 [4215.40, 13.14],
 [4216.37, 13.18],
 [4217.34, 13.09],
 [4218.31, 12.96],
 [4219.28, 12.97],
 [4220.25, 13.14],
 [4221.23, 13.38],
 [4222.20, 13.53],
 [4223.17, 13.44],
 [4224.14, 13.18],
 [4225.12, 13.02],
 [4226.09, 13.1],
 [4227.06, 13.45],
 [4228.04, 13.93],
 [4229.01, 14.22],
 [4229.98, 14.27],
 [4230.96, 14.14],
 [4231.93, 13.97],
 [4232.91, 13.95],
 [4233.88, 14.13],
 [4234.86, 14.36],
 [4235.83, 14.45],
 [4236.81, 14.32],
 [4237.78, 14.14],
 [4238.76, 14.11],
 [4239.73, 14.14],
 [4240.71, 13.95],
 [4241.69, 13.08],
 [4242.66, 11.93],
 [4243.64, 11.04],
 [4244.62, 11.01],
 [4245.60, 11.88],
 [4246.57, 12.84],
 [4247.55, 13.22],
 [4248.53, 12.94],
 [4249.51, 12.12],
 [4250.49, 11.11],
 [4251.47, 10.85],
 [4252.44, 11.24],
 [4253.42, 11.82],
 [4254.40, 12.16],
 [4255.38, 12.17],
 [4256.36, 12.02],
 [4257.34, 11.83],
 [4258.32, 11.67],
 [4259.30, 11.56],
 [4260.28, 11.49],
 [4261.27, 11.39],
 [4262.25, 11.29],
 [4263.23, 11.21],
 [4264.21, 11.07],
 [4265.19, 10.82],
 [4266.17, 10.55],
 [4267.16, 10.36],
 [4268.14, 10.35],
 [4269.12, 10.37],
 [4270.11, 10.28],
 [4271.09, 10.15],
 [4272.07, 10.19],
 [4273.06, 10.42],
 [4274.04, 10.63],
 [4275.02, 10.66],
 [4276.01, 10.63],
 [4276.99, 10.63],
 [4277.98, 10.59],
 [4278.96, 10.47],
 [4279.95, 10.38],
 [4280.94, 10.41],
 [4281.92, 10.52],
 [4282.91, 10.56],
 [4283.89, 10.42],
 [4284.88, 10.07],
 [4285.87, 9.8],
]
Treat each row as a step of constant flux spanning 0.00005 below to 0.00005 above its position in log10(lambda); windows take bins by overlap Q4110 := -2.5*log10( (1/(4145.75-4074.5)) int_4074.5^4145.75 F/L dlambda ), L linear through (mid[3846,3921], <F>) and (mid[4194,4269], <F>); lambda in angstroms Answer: 0.226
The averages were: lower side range 9.81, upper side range 12.3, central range 9.3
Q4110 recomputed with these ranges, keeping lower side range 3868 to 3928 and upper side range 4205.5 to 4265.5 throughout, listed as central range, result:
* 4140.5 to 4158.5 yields 0.23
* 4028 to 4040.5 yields 0.21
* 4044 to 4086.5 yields 0.24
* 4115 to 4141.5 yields 0.24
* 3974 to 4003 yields 0.16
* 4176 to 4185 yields 0.14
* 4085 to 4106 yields 0.24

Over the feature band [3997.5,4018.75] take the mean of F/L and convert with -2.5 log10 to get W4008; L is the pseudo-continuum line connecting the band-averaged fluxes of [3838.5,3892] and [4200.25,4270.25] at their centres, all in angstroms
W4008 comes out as 0.24 mag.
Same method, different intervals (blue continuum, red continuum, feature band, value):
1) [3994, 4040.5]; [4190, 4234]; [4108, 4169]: 0.150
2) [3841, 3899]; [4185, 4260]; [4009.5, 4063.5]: 0.255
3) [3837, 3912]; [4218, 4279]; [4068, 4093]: 0.228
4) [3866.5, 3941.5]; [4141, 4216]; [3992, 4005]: 0.125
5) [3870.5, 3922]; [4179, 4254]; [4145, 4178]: 0.178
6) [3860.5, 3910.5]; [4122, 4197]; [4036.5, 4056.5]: 0.111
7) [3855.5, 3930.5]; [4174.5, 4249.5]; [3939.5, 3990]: 0.132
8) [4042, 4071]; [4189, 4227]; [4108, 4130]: 0.097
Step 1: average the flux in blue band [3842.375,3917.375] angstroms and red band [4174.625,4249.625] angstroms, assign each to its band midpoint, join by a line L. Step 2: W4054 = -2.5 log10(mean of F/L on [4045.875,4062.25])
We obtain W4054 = 0.25 mag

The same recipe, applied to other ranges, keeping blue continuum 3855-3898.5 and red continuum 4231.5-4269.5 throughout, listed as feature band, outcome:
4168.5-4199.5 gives 0.106 mag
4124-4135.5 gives 0.228 mag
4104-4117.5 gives 0.203 mag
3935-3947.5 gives 0.149 mag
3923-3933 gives 0.062 mag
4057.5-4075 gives 0.237 mag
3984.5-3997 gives 0.181 mag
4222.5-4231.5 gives -0.133 mag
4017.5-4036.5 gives 0.240 mag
